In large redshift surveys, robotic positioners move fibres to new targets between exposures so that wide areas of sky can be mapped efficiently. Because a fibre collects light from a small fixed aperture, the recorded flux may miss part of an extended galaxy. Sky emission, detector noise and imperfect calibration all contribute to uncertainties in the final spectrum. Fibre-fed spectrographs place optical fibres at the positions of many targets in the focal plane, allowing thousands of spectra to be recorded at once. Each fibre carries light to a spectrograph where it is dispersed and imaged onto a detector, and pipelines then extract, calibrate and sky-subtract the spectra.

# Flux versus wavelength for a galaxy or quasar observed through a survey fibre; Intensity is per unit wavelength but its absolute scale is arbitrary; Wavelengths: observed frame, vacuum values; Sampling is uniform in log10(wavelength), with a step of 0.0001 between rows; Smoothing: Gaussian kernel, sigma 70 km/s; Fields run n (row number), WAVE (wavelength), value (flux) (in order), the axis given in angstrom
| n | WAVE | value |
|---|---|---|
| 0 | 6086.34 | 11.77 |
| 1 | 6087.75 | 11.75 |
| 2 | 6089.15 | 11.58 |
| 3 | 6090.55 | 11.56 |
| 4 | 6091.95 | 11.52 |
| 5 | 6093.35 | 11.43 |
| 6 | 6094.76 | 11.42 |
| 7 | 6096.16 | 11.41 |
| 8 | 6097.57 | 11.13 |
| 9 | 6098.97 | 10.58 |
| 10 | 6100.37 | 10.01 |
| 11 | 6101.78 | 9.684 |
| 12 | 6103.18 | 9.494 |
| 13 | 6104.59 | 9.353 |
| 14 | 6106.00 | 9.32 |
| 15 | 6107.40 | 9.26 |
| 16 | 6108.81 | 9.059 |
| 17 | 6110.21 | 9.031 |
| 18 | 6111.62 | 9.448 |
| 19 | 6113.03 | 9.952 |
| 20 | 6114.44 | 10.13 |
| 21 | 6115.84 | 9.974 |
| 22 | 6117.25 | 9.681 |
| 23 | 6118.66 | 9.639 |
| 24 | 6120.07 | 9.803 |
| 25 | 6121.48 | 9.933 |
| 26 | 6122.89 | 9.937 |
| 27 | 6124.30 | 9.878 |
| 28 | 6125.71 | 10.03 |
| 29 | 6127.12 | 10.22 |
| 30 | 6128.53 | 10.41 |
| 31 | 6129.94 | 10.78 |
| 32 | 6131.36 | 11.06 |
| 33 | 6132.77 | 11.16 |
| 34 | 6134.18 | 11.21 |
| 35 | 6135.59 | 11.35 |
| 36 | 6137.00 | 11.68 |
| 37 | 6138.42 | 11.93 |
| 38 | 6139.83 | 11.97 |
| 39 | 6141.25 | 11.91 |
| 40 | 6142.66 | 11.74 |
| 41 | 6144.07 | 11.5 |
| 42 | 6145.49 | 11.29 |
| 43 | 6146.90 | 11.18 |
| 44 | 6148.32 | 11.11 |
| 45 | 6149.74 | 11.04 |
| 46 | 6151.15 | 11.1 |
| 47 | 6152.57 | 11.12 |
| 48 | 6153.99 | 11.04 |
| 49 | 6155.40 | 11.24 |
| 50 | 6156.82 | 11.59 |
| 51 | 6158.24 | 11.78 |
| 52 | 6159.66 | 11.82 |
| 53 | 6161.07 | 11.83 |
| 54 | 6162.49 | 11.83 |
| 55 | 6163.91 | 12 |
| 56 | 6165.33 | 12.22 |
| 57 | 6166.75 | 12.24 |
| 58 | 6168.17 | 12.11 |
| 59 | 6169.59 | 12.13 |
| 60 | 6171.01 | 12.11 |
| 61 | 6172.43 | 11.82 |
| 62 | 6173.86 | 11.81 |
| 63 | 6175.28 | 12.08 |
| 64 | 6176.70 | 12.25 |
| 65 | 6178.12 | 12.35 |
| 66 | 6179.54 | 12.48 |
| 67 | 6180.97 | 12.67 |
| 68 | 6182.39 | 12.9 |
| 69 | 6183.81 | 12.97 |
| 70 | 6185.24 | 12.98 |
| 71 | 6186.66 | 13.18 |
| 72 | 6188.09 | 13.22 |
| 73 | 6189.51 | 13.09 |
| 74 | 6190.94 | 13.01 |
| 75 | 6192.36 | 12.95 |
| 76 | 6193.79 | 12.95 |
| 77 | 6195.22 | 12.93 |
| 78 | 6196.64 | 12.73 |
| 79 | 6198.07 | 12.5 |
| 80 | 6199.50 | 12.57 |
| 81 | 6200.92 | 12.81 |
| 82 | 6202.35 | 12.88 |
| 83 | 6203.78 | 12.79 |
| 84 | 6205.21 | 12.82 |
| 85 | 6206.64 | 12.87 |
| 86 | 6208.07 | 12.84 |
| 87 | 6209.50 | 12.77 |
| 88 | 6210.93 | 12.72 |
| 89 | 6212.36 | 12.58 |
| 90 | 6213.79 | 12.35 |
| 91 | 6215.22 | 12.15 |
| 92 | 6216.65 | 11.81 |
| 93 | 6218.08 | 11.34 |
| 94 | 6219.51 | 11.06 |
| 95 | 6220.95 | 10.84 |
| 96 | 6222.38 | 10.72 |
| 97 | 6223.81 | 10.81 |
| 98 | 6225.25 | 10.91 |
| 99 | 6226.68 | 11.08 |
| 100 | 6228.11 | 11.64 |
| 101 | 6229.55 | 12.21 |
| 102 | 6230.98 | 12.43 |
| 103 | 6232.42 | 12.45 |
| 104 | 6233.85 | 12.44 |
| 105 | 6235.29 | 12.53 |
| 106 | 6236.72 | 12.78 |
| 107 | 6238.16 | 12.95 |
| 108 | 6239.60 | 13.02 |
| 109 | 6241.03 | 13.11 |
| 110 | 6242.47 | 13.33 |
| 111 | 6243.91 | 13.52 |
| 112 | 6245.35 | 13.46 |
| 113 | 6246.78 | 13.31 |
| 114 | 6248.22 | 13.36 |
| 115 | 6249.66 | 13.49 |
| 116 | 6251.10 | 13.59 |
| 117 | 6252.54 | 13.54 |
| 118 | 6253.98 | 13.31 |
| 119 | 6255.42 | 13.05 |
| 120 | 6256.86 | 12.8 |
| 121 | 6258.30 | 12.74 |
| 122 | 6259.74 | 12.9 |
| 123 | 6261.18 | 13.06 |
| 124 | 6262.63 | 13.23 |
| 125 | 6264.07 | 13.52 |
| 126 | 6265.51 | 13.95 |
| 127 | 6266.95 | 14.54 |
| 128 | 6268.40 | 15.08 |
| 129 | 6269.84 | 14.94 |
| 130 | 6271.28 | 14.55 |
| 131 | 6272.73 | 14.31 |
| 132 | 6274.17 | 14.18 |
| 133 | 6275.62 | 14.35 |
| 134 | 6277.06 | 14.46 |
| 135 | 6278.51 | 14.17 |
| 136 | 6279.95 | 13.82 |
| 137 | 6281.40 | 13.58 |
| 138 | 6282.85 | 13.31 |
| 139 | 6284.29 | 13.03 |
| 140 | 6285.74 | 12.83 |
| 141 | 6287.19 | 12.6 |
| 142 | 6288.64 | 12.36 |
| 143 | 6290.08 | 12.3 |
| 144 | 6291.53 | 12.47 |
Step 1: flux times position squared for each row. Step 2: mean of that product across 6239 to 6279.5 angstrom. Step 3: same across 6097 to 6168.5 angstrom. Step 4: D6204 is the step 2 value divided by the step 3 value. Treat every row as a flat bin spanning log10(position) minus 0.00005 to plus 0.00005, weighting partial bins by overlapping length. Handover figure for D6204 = 1.3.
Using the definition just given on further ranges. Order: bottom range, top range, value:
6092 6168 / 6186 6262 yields 1.20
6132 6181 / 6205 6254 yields 1.09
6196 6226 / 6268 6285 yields 1.19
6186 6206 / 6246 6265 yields 1.05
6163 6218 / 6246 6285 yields 1.12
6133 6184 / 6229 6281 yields 1.18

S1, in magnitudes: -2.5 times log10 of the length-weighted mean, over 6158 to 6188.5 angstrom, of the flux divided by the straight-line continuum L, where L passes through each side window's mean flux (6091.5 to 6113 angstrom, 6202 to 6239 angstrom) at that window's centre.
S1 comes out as -0.09 mag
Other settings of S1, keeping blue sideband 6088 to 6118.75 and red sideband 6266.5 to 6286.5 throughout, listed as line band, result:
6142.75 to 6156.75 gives 0.004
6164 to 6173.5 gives -0.036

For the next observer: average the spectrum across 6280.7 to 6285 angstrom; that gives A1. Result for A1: 13.3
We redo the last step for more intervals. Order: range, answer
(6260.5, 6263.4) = 13.1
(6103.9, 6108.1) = 9.32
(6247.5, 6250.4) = 13.4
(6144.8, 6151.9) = 11.1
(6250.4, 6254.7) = 13.5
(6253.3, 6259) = 13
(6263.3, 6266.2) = 13.7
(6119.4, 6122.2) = 9.87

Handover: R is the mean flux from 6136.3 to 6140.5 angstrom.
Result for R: 11.9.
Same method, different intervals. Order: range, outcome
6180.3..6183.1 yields 12.8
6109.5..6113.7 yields 9.47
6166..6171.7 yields 12.2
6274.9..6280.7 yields 14.2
